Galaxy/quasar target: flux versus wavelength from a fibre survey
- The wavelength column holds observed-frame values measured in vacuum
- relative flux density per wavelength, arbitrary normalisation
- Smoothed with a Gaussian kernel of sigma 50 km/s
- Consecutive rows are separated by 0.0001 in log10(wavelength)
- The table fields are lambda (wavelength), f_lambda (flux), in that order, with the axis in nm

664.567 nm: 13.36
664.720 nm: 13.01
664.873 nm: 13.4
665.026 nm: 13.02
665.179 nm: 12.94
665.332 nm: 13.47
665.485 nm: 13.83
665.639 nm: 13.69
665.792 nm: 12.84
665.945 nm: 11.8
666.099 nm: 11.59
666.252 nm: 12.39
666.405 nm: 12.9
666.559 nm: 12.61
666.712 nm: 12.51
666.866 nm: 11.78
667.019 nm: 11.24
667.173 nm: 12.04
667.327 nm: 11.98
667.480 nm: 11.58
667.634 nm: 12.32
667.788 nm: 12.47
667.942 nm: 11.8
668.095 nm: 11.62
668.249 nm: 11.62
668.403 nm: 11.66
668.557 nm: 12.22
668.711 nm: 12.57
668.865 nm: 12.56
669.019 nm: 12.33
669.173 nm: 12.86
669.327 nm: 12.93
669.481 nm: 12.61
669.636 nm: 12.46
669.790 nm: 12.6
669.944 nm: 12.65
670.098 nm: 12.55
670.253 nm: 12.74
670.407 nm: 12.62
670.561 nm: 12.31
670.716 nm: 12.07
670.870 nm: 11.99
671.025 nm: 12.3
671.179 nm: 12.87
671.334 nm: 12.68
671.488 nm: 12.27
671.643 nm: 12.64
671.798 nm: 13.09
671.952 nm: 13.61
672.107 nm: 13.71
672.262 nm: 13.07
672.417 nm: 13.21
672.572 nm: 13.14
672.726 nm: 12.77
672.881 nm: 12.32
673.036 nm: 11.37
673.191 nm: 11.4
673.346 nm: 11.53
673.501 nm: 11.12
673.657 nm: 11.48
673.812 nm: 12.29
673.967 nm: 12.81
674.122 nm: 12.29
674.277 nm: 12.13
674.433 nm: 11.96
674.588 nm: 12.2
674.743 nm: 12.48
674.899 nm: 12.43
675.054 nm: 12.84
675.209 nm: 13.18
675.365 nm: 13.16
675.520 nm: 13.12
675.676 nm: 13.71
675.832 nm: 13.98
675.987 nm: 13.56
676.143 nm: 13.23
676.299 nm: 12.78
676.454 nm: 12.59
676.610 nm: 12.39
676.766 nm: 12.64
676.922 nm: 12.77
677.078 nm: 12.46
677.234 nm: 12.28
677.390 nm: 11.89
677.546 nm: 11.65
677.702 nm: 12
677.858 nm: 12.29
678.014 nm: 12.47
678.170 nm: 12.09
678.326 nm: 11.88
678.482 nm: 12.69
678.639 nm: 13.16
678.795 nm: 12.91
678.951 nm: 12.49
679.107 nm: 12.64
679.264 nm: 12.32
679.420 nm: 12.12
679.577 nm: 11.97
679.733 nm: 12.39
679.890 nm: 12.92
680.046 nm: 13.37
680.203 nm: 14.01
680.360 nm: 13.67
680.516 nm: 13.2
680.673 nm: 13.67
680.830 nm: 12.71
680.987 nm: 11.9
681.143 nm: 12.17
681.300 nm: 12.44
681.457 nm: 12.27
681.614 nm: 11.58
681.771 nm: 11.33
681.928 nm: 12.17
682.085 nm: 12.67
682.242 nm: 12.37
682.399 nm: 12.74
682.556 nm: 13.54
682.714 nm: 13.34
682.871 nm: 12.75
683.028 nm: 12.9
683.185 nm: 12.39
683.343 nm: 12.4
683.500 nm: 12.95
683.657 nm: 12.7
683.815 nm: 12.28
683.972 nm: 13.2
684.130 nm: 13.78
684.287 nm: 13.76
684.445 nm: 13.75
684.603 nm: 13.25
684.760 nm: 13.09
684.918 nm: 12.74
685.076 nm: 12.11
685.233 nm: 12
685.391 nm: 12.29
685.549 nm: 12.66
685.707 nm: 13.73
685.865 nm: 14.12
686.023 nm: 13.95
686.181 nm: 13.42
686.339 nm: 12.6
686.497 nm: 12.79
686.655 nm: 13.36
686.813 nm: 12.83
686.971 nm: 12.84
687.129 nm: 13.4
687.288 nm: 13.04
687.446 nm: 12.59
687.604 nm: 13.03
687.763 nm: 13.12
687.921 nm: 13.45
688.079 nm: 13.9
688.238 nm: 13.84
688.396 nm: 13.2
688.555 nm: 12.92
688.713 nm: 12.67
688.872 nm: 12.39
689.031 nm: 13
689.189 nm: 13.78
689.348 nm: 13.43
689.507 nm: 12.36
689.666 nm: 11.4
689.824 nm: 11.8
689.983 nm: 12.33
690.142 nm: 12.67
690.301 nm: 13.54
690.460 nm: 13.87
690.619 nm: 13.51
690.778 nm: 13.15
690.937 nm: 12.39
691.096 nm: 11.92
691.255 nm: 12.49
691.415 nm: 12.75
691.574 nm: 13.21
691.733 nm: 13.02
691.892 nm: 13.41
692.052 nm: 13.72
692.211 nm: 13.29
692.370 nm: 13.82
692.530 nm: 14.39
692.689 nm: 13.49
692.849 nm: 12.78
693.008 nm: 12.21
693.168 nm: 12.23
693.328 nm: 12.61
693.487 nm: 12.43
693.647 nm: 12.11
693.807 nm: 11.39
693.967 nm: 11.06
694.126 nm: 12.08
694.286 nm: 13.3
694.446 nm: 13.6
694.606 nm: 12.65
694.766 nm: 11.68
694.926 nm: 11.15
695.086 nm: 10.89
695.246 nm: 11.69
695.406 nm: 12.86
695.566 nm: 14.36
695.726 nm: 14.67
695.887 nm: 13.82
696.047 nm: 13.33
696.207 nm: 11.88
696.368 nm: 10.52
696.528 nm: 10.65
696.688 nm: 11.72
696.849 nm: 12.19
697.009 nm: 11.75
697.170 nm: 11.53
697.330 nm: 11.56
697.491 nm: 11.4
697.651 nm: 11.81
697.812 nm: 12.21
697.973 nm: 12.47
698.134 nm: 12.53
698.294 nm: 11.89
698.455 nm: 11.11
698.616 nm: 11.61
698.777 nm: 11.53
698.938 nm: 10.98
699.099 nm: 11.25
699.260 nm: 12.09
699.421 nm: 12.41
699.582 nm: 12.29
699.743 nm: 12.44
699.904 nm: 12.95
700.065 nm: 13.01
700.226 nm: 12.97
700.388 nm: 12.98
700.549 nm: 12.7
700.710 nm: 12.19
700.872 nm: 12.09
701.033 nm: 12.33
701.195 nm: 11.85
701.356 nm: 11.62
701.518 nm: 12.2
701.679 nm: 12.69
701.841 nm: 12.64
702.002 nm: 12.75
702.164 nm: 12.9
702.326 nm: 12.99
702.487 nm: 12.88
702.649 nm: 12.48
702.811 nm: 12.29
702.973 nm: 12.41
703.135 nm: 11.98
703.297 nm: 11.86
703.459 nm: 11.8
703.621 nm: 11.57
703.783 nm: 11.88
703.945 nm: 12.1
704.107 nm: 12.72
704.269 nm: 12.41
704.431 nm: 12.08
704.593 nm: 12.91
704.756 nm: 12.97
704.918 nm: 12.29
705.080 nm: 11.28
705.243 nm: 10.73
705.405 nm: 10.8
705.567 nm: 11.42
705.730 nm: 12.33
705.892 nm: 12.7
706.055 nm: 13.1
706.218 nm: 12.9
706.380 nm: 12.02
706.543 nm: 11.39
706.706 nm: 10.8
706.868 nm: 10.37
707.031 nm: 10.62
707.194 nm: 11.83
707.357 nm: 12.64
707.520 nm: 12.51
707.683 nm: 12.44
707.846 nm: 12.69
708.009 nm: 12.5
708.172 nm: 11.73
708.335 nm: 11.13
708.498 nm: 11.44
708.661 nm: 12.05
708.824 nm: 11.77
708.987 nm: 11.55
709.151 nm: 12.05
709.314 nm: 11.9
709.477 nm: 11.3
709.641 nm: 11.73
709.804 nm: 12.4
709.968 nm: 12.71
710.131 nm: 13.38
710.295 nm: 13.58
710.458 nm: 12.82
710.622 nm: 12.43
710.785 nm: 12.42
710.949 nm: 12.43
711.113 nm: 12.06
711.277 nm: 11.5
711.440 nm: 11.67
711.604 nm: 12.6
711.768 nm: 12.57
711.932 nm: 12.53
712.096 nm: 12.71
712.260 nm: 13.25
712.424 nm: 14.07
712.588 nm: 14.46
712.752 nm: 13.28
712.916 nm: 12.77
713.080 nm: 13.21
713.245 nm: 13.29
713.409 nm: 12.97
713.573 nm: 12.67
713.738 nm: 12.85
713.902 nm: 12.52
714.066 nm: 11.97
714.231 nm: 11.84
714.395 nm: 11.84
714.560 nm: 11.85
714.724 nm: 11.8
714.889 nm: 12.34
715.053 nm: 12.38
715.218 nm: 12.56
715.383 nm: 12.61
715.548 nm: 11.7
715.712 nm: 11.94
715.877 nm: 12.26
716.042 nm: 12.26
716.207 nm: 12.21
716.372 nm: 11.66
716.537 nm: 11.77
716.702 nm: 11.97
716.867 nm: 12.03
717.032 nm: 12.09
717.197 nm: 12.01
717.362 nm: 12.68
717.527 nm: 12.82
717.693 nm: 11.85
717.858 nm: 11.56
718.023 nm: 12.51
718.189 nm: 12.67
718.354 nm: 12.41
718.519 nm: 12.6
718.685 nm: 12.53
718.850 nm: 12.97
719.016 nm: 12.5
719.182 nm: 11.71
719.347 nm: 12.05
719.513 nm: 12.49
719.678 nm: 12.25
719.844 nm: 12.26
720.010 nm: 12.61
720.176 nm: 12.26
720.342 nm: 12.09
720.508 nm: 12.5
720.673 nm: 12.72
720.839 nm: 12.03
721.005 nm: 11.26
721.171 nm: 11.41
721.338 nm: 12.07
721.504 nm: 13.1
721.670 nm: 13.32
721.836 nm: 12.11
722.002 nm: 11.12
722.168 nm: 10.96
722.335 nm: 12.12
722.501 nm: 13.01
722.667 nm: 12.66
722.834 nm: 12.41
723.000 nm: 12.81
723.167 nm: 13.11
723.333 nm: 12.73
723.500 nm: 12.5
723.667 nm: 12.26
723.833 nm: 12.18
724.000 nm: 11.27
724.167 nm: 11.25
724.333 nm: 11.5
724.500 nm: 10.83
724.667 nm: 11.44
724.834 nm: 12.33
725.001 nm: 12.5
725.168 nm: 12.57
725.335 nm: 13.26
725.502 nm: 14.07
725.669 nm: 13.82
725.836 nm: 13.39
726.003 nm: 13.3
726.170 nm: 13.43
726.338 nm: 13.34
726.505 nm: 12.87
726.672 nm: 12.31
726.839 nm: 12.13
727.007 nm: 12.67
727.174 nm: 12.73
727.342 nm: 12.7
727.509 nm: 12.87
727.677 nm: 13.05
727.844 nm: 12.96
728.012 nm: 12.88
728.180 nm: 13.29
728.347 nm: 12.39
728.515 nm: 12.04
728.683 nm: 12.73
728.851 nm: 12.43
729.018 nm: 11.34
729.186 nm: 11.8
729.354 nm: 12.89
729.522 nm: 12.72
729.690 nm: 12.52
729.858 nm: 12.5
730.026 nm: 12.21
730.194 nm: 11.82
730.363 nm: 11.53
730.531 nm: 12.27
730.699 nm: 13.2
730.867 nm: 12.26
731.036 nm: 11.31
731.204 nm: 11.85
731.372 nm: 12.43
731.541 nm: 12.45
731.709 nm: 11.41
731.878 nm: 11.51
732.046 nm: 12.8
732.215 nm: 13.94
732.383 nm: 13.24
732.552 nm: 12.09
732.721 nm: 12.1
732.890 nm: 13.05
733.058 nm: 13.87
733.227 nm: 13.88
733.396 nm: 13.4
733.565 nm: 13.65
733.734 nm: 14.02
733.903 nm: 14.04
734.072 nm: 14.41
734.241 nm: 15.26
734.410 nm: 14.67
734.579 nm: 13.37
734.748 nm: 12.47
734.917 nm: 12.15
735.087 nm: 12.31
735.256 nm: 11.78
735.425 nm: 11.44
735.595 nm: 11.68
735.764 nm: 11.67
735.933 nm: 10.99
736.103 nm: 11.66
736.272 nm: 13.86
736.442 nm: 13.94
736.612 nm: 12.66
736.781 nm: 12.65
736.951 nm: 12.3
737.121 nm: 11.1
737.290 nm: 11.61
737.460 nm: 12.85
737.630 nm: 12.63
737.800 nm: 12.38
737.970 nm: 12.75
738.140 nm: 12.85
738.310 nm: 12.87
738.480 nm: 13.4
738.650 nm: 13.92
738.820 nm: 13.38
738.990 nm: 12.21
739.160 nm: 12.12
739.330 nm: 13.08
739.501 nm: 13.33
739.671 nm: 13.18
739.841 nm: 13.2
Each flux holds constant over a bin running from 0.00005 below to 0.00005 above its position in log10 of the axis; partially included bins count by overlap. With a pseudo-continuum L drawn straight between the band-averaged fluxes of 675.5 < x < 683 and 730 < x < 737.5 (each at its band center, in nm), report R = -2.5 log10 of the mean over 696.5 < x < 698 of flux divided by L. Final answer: 0.08 mag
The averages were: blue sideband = 12.6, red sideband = 12.6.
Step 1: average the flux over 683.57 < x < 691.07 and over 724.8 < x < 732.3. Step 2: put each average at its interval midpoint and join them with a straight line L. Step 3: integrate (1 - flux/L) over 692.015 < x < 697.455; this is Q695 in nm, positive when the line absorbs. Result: 0.21 nm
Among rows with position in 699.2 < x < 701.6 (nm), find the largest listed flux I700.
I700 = 13.01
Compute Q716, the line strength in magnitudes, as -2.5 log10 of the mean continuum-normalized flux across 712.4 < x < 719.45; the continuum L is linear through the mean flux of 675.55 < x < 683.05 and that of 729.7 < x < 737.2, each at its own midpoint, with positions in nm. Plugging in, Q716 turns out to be 0.02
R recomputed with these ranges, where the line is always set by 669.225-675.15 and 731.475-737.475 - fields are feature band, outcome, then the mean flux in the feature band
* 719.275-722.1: 0.04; 12.2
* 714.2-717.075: 0.05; 12.1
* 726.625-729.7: 0.02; 12.6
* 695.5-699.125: 0.05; 12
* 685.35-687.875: -0.05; 13.1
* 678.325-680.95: -0.03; 12.8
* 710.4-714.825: 0.01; 12.6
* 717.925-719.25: 0.02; 12.5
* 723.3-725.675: 0.04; 12.2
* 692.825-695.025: 0.03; 12.2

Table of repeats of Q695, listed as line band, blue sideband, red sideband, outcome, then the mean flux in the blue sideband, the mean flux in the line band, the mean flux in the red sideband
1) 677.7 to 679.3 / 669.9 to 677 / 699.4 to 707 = 0.009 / 12.6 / 12.5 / 12.2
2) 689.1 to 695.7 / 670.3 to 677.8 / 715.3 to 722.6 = -0.164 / 12.6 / 12.7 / 12.2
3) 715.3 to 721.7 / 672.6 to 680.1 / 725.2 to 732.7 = 0.171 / 12.5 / 12.2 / 12.6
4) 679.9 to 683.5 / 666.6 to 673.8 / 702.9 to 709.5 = -0.151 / 12.3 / 12.7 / 11.9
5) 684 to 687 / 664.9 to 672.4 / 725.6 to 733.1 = -0.140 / 12.5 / 13.1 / 12.6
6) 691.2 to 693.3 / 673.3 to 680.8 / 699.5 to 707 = -0.128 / 12.6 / 13.1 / 12.2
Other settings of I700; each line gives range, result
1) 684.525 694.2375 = 14.39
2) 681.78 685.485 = 13.78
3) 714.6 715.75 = 12.61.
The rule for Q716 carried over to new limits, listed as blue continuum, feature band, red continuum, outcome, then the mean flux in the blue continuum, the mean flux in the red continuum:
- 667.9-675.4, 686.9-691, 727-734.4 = -0.04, 12.4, 12.8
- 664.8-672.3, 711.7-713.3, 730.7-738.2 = -0.05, 12.5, 12.7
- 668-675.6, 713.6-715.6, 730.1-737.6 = 0.03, 12.5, 12.7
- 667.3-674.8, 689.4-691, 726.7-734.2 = -0.02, 12.4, 12.7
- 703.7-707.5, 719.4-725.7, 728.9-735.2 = 0.02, 11.9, 12.8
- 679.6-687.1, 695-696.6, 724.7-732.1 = 0.03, 12.9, 12.6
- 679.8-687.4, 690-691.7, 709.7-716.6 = -0.01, 12.9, 12.5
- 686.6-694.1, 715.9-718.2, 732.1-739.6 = 0.07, 12.9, 12.9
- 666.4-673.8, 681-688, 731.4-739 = -0.03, 12.3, 12.8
